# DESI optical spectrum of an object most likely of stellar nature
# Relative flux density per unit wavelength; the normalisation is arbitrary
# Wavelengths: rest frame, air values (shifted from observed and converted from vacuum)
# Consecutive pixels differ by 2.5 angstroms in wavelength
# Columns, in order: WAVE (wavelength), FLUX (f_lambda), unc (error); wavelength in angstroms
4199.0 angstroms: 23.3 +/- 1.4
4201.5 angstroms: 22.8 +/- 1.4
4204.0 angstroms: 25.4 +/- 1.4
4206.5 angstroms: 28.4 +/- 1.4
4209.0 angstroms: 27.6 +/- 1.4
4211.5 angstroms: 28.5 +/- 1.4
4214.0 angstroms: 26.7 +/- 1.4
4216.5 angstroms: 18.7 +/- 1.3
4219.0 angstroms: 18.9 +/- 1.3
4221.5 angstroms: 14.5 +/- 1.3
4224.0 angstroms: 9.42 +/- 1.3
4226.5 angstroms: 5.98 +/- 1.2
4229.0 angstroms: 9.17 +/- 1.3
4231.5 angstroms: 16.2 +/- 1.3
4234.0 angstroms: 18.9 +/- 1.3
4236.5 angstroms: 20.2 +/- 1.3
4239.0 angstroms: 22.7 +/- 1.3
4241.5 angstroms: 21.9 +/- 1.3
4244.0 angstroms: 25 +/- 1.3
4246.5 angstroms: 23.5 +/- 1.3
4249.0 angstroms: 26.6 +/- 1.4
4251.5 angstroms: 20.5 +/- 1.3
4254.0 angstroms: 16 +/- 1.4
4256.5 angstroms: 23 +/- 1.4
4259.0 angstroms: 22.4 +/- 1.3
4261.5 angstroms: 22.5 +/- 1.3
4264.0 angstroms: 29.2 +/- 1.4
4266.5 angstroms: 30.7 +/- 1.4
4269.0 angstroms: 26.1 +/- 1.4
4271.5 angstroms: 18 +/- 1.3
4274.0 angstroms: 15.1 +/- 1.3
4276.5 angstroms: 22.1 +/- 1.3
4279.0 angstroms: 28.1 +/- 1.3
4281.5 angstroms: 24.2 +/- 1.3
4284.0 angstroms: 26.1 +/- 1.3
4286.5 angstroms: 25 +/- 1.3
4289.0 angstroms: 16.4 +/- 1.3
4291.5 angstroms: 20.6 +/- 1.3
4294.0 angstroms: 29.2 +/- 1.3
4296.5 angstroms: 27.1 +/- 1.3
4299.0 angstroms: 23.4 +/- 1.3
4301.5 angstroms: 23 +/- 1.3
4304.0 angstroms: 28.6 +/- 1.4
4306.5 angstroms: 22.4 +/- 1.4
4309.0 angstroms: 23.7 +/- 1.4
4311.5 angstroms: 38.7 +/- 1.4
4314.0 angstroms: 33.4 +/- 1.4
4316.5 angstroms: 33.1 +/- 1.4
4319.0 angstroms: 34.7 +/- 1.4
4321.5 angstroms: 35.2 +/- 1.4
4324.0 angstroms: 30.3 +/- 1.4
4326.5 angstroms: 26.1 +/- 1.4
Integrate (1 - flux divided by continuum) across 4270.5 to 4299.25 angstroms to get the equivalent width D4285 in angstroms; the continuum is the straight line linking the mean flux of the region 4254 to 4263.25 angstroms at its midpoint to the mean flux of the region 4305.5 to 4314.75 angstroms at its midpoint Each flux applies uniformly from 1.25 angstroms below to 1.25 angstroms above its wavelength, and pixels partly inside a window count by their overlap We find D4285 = 3.3 angstroms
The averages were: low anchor 22.1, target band 23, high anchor 29.5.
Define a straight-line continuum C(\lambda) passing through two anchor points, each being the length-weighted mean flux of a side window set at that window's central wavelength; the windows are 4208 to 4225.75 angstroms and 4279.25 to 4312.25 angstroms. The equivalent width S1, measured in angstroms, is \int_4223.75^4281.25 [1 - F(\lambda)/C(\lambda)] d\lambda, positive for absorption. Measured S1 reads 4.3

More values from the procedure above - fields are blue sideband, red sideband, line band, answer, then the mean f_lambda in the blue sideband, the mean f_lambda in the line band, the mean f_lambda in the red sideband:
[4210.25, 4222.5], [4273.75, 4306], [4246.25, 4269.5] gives -1.05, 21.6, 24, 24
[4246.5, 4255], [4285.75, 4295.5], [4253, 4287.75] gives -2.11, 21.5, 23.5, 22.8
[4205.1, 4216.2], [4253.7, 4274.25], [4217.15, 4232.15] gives 7.82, 27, 12.5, 23.2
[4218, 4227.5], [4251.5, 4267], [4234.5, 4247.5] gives -3.41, 12.2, 22.4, 23.4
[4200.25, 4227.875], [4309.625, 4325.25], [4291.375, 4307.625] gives 3.24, 20.6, 25.2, 33.8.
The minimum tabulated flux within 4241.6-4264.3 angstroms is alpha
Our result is 16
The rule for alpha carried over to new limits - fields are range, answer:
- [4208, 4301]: 5.98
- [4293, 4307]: 22.4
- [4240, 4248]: 21.9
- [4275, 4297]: 16.4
